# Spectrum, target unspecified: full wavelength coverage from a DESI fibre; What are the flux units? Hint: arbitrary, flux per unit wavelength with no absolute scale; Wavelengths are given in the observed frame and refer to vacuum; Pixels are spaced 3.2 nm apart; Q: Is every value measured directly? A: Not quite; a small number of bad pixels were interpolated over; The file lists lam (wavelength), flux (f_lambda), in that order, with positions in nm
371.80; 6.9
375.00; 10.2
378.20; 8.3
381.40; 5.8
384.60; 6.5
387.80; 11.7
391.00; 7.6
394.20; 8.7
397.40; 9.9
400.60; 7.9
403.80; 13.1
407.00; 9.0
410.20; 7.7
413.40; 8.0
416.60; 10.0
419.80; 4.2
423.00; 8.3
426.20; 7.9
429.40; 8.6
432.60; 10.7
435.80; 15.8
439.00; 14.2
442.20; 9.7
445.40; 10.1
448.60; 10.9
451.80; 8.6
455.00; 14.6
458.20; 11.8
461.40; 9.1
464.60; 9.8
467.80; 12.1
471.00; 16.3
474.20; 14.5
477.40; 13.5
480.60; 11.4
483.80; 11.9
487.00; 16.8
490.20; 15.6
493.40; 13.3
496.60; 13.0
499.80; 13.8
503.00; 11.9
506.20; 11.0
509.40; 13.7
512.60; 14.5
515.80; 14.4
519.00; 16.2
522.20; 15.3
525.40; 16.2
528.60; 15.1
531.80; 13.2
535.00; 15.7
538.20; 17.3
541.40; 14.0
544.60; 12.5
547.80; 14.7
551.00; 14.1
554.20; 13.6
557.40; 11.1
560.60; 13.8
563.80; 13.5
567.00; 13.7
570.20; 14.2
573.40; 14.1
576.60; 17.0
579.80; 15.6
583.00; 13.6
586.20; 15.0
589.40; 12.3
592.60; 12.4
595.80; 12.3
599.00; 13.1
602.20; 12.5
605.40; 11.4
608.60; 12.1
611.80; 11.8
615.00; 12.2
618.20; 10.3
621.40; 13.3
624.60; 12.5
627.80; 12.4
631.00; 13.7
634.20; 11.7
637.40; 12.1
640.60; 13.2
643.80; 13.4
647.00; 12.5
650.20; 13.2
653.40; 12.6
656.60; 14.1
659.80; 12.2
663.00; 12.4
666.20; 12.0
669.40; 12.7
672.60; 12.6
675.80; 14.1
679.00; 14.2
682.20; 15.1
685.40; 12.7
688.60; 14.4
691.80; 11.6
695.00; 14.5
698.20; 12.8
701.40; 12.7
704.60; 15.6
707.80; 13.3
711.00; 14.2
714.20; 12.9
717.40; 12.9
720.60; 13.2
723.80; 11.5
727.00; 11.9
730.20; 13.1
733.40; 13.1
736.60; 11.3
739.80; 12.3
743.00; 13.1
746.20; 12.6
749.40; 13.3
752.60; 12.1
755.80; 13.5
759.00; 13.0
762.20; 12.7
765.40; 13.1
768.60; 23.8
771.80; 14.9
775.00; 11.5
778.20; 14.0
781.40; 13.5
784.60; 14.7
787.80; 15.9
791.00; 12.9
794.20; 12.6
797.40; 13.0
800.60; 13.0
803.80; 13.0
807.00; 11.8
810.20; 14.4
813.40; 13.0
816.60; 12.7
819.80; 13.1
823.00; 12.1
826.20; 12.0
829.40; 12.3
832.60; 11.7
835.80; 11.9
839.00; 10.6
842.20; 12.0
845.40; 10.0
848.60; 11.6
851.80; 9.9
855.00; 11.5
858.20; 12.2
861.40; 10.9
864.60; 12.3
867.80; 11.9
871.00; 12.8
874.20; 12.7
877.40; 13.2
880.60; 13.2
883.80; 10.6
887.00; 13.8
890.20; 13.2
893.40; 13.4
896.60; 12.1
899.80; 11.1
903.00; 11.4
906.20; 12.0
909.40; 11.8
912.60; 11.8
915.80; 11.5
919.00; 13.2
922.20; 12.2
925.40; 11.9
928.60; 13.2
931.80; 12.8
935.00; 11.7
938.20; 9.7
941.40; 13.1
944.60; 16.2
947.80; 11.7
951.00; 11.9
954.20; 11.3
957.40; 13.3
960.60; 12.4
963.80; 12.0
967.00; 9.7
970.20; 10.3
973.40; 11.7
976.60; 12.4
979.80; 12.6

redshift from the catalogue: 0.17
